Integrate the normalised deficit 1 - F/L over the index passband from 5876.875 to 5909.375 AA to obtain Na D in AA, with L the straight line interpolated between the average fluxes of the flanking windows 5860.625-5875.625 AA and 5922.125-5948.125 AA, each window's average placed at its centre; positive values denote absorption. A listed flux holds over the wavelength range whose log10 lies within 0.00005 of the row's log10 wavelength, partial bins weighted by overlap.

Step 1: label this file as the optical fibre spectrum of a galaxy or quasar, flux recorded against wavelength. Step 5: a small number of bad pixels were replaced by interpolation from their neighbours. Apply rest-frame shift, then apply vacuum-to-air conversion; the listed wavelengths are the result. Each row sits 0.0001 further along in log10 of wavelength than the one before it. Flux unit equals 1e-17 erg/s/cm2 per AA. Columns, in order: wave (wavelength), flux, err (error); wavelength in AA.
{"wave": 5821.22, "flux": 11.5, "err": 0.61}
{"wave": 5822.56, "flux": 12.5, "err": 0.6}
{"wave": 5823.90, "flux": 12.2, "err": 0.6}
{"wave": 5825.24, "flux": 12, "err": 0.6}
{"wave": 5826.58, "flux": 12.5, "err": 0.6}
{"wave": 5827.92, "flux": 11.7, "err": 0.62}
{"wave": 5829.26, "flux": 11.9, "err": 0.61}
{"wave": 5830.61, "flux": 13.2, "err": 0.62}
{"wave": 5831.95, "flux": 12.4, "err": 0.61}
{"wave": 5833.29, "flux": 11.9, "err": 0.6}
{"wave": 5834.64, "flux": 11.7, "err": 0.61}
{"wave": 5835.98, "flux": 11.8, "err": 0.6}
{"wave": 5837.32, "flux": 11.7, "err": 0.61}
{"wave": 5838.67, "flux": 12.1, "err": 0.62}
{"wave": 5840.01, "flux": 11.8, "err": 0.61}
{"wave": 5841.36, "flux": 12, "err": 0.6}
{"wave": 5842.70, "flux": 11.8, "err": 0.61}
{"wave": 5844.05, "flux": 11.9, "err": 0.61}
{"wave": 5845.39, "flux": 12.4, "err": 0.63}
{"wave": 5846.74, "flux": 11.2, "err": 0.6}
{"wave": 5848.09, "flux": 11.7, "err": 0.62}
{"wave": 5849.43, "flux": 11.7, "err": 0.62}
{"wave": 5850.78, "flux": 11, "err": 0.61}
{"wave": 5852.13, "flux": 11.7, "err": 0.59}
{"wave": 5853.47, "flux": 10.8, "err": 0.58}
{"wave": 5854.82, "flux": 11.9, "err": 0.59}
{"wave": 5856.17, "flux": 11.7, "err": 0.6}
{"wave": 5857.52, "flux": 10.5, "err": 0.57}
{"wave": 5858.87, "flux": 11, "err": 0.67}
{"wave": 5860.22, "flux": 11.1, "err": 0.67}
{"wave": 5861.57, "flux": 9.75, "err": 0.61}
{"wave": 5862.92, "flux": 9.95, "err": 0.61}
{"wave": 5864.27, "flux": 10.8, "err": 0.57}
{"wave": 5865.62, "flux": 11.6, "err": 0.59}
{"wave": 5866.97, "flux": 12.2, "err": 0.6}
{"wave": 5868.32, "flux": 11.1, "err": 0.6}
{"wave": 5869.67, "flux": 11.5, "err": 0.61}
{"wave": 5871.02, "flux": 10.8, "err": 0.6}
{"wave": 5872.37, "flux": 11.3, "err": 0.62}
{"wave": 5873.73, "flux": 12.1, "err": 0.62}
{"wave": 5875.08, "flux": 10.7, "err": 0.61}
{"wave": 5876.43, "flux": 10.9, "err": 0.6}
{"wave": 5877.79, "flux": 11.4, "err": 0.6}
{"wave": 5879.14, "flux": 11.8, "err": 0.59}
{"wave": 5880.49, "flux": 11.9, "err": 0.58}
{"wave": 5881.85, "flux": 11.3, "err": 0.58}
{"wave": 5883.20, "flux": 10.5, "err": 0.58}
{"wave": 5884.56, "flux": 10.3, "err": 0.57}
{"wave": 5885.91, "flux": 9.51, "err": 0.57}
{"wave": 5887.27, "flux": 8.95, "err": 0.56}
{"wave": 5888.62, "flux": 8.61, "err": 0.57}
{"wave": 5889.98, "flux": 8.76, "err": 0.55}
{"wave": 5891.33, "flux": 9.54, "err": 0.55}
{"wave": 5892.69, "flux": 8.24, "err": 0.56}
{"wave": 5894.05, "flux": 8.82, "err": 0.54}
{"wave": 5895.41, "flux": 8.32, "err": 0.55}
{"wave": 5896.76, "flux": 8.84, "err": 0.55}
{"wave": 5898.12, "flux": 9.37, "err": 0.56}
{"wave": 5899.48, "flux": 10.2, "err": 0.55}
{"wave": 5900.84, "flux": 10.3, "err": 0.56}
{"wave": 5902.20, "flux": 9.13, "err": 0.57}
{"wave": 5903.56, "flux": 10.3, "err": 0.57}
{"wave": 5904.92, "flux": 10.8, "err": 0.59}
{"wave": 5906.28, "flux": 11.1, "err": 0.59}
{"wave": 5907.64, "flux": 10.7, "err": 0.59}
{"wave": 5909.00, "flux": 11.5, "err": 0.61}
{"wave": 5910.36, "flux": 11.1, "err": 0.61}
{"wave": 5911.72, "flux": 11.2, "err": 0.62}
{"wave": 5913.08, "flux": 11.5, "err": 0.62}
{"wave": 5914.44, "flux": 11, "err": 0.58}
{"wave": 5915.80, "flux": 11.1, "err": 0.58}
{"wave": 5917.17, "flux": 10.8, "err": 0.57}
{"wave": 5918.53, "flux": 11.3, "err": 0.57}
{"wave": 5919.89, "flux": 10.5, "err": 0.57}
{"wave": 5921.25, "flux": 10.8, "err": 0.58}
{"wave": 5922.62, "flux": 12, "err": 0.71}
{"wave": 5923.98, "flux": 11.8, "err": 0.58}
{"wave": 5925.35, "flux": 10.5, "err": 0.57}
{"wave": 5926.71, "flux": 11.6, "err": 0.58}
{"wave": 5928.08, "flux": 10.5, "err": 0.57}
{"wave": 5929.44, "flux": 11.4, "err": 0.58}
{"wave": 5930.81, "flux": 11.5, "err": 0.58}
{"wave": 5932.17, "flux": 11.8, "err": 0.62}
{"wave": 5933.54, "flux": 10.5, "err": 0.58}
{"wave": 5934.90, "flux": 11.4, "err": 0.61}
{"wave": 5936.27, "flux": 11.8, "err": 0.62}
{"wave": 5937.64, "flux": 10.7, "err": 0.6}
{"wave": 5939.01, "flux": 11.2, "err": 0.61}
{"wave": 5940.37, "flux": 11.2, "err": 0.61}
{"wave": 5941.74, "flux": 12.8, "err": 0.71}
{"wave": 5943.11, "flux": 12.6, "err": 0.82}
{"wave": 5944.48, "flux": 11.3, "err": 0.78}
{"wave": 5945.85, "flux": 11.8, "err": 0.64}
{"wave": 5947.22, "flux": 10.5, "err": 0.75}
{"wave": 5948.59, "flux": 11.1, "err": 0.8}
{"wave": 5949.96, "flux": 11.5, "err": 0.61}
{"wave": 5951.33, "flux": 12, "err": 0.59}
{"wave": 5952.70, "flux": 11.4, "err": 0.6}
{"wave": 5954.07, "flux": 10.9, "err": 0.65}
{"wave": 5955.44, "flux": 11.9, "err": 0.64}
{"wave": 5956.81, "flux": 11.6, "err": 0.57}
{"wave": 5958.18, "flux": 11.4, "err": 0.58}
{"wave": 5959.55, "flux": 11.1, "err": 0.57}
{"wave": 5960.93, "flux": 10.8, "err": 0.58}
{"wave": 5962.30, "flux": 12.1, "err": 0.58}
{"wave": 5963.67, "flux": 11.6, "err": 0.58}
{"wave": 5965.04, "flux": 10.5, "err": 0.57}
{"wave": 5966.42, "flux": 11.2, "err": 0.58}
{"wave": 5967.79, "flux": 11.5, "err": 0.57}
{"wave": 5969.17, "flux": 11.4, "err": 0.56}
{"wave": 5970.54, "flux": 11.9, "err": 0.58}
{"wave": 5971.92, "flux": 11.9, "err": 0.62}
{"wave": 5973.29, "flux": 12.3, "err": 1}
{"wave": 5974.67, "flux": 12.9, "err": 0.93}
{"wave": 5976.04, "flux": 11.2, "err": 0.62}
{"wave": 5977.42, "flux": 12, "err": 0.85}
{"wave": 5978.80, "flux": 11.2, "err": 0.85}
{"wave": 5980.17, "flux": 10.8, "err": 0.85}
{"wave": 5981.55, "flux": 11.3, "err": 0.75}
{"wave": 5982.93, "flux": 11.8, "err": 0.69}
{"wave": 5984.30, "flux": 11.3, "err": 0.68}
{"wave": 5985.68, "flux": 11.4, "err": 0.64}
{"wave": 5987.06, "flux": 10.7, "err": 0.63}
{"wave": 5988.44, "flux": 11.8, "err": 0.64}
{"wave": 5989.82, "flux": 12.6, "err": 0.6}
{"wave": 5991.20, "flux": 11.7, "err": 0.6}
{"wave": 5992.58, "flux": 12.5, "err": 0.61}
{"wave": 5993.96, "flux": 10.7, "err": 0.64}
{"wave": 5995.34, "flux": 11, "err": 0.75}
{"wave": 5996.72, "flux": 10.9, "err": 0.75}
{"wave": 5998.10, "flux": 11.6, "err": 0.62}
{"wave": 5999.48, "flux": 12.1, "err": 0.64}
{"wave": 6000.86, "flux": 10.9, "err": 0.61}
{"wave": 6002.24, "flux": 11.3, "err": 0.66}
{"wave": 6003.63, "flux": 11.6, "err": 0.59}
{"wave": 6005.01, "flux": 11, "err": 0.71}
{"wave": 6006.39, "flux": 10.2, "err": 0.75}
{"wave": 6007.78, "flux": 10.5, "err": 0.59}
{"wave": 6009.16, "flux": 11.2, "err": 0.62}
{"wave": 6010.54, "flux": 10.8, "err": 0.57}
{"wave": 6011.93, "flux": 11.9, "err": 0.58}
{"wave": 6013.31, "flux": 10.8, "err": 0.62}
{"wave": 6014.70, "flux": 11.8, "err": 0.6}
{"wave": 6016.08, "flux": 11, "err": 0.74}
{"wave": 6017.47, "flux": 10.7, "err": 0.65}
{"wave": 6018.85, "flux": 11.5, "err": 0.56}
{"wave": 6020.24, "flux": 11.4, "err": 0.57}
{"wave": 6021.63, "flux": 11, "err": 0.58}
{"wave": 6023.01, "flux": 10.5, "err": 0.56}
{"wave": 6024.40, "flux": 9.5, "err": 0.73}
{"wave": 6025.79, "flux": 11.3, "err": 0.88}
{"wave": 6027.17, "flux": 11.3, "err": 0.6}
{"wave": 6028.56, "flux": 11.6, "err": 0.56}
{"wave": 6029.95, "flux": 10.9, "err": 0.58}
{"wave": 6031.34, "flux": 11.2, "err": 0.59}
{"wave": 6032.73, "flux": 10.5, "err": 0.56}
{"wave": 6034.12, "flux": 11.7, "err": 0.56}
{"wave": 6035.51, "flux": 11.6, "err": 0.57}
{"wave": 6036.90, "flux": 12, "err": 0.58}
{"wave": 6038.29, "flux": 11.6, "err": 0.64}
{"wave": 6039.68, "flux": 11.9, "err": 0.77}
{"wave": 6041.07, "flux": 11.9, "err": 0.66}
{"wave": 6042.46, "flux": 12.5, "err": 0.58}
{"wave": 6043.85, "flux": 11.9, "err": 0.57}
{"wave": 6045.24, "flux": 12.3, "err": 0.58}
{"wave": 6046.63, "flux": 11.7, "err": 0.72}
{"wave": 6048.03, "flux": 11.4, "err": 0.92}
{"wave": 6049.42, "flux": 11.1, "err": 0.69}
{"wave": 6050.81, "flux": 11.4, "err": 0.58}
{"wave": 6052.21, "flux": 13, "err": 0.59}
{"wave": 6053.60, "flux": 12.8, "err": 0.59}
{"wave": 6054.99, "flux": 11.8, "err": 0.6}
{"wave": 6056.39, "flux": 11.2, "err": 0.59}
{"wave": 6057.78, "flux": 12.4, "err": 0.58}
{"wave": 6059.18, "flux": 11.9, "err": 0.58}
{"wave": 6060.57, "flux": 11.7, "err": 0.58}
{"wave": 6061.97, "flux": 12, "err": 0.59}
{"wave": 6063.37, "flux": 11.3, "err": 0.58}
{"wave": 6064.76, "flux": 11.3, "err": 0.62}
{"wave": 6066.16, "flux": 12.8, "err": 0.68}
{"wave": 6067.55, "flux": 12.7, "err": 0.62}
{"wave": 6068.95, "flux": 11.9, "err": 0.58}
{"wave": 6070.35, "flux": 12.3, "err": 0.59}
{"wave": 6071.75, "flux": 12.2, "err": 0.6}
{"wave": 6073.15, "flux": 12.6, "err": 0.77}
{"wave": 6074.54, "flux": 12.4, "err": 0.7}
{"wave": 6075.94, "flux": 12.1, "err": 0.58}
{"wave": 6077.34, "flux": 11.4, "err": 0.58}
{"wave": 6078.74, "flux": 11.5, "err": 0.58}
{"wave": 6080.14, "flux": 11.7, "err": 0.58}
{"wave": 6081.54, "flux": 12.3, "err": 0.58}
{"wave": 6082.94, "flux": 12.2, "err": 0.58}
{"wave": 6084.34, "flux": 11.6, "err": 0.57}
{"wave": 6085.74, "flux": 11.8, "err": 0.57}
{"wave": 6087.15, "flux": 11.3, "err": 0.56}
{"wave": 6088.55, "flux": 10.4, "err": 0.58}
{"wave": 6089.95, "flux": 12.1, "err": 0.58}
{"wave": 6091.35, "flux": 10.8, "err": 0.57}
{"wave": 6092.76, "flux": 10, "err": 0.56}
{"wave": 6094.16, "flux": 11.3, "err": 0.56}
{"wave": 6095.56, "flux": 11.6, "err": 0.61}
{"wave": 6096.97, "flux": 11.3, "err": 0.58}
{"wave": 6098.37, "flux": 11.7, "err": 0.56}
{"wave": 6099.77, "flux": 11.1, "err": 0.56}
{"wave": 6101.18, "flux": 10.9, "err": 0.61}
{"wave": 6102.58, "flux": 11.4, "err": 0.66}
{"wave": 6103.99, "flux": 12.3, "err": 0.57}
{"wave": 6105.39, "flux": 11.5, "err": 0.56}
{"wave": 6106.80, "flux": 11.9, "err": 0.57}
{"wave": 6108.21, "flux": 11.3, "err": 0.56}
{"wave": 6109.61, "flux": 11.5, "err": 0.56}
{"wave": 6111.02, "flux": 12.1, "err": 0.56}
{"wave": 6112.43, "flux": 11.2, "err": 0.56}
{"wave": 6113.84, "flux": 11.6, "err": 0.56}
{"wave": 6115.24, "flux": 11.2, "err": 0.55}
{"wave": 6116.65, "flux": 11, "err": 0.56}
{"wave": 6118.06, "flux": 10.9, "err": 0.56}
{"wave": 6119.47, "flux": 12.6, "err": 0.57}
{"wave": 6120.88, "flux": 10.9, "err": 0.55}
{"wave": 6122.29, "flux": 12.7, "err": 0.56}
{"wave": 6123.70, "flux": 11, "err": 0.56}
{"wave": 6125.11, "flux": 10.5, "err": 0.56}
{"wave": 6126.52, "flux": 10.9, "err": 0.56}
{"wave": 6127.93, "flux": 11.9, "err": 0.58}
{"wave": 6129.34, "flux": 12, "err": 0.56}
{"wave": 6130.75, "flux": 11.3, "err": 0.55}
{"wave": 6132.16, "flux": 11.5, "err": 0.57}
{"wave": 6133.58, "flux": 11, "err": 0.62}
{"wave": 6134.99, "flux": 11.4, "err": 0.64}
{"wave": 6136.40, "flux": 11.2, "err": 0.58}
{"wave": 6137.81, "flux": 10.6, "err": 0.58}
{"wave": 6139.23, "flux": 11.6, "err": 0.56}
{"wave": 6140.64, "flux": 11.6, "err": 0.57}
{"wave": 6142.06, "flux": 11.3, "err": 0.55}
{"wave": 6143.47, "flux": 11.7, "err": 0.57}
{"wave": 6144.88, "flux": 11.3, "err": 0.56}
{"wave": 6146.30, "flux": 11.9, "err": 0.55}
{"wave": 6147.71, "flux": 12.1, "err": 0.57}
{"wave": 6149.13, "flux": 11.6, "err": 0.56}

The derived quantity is 3.5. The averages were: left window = 11.1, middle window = 10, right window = 11.4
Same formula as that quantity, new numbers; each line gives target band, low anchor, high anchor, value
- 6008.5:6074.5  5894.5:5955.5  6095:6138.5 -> -2.2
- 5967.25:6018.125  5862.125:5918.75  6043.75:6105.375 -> -1.0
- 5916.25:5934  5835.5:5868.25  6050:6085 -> 0.7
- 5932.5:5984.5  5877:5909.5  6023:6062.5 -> -3.8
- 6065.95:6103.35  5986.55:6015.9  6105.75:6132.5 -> -0.8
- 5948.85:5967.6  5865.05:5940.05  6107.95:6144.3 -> -0.9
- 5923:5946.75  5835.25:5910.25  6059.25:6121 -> -0.9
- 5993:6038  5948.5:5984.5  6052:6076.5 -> 2.6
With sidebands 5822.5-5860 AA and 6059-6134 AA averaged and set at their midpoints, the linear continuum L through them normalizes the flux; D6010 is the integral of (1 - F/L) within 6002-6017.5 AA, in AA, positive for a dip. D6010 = 0.8 AA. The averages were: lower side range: 11.8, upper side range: 11.6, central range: 11.1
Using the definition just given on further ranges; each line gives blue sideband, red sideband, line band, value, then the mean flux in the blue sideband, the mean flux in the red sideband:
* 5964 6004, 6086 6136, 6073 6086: -0.60 AA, 11.5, 11.4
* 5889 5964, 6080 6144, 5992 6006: -0.29 AA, 10.9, 11.4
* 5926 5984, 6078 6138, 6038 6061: -0.96 AA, 11.5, 11.4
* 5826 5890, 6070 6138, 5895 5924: 1.84 AA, 11.3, 11.5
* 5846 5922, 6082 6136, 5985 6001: -0.71 AA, 10.7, 11.4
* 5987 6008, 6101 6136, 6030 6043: -0.25 AA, 11.4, 11.5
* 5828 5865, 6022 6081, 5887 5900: 2.95 AA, 11.5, 11.7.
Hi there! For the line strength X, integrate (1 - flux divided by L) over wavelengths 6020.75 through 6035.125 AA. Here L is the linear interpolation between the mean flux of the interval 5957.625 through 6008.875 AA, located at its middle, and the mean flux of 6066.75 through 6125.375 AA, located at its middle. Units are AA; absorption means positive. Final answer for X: 0.7 AA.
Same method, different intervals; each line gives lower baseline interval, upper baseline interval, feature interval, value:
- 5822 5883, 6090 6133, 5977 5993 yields -0.1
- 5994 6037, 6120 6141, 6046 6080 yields -2.2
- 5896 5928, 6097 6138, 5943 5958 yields -0.8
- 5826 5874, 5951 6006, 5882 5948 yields 5.1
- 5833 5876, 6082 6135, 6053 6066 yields -0.5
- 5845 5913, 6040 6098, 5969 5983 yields -0.6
